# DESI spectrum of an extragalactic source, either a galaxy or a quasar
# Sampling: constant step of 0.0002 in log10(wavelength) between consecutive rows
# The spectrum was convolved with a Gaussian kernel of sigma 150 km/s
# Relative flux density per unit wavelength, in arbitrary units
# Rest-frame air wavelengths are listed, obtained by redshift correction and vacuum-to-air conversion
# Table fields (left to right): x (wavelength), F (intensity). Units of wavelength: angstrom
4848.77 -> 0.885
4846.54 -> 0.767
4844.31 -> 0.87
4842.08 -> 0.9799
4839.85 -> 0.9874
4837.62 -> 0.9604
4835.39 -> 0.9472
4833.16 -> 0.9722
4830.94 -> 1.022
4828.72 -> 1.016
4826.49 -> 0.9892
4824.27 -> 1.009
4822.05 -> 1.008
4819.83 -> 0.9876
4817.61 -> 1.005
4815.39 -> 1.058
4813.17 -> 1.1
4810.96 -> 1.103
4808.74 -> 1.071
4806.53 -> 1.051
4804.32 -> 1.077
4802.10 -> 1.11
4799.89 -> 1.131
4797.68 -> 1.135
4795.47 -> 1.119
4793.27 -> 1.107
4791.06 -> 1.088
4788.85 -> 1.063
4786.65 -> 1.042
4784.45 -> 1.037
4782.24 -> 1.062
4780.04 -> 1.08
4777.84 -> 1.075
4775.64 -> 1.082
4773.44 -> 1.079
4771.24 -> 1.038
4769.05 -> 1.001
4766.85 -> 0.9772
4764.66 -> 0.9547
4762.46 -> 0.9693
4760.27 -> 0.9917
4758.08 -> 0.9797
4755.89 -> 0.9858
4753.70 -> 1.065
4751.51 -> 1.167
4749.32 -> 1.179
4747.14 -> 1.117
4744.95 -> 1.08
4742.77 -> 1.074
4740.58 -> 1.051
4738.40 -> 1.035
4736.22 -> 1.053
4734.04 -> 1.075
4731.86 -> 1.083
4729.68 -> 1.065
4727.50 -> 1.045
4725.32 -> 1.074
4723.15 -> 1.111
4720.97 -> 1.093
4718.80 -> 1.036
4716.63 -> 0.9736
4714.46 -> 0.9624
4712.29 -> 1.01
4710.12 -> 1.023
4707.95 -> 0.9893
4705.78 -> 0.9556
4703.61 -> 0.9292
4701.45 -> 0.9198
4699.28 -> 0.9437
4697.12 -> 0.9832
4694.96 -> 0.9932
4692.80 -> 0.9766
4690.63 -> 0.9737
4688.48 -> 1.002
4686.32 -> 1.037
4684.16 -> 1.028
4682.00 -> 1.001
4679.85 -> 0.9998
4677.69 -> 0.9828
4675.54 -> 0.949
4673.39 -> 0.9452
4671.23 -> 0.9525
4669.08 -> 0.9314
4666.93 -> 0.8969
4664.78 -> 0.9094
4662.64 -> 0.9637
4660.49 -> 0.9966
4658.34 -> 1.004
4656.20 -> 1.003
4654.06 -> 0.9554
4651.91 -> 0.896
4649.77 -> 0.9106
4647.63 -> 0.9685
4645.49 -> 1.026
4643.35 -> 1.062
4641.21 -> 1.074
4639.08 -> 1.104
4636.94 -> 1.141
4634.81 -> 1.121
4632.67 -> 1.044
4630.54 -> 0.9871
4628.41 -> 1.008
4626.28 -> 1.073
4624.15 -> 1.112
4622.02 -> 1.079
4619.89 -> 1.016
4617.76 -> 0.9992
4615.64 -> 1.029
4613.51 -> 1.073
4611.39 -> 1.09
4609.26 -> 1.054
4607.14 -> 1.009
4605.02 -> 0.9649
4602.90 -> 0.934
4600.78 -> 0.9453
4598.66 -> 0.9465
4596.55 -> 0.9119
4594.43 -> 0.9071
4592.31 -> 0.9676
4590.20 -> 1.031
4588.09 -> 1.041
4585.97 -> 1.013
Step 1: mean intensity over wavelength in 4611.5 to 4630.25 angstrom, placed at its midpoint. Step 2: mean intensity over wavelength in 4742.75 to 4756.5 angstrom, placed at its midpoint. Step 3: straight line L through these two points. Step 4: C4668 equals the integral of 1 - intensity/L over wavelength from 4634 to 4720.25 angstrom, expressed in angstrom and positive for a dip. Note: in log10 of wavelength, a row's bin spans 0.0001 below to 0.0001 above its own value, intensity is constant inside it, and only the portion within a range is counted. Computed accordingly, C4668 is 6.7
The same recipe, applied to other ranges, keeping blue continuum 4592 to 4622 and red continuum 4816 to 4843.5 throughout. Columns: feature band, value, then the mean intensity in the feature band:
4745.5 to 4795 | -3.11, 1.05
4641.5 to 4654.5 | 0.20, 0.976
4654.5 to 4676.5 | 0.82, 0.955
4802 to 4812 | -0.90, 1.08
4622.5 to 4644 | -1.75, 1.07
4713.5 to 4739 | -1.54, 1.05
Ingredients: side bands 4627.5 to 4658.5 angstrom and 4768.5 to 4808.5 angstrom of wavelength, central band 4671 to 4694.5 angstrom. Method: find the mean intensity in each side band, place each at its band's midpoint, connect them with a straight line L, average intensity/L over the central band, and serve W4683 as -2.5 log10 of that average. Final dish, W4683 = 0.05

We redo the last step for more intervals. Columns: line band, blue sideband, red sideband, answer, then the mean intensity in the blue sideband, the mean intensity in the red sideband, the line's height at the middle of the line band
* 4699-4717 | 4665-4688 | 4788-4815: 0.038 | 0.97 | 1.1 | 1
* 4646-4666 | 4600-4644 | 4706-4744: 0.093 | 1.04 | 1.04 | 1.04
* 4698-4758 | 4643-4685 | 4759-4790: -0.037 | 0.967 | 1.03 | 1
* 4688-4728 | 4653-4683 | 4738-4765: 0.008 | 0.964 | 1.05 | 1.01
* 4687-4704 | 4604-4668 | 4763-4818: 0.074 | 1.02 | 1.07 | 1.04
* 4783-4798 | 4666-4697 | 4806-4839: -0.075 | 0.977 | 1.02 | 1.01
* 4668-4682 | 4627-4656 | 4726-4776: 0.074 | 1.02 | 1.05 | 1.03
